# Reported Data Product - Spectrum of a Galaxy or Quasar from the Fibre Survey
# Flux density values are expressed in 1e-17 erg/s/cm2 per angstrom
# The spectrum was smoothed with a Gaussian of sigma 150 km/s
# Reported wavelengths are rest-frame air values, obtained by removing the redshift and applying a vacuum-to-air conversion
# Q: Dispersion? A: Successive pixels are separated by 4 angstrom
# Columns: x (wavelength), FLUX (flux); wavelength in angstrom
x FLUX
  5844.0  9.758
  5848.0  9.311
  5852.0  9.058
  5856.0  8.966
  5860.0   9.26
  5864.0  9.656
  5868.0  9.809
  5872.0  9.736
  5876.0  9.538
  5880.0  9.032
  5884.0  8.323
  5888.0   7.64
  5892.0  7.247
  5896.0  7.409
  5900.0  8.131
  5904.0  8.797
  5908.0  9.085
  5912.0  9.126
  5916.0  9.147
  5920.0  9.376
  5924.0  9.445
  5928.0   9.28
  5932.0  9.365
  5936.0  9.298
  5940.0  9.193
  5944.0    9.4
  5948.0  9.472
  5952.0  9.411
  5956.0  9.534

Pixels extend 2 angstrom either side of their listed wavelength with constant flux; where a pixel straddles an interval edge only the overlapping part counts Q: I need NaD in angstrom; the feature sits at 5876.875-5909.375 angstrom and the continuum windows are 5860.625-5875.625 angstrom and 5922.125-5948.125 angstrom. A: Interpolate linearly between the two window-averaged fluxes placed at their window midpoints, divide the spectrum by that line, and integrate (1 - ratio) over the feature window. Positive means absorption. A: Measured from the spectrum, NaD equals 4.5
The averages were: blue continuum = 9.67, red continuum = 9.34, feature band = 8.24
